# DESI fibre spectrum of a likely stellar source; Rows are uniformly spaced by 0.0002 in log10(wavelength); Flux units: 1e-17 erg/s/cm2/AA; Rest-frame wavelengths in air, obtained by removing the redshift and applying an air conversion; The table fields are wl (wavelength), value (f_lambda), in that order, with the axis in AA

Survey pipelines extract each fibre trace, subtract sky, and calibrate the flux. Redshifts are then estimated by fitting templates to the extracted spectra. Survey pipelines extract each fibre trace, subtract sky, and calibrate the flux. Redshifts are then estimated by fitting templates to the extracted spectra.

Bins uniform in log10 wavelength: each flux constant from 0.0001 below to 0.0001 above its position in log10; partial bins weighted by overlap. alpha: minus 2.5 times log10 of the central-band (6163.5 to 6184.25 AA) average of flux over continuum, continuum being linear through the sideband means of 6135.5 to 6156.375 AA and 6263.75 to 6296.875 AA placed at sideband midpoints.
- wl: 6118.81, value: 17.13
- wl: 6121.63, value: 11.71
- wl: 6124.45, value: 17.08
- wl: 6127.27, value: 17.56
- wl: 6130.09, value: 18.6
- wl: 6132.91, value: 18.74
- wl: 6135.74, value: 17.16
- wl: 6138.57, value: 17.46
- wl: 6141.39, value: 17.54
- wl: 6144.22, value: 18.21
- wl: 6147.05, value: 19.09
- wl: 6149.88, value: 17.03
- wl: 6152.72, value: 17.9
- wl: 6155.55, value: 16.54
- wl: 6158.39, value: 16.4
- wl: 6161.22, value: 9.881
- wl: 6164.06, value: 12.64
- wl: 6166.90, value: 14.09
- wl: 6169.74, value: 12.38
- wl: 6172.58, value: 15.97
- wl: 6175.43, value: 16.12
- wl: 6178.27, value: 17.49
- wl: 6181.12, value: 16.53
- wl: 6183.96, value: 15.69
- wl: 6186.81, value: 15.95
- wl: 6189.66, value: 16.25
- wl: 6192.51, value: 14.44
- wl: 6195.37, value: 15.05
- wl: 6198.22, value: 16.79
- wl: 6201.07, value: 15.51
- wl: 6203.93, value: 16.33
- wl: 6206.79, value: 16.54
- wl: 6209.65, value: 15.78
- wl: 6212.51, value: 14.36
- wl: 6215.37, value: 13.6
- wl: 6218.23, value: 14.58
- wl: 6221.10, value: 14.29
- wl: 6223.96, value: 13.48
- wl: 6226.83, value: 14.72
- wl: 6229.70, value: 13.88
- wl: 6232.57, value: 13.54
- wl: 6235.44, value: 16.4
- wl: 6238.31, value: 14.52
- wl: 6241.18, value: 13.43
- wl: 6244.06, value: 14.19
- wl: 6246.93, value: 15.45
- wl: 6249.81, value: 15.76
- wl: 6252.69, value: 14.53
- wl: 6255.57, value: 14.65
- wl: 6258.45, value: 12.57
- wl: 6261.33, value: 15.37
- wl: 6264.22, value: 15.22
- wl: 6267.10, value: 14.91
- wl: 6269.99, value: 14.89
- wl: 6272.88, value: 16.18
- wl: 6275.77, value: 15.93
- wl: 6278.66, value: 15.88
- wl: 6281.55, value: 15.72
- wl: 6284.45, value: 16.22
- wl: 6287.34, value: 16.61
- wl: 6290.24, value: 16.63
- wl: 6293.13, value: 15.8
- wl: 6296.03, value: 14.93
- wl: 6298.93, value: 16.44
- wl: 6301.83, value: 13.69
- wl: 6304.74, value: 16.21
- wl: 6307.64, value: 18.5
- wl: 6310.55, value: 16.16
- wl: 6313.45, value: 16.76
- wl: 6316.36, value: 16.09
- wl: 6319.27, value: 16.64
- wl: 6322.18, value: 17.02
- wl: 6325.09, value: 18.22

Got 0.14 mag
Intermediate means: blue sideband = 17.7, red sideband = 15.8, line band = 15.2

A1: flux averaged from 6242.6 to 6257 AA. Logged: 14.9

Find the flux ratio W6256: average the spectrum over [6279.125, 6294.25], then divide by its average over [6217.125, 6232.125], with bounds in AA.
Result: 1.1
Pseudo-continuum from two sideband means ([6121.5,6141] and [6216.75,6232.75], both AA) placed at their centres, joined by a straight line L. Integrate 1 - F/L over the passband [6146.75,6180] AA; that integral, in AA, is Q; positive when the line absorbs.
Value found 1.75 AA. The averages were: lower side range 17.3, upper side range 14.1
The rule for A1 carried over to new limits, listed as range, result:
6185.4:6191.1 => 16.1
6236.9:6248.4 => 14.4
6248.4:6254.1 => 15.1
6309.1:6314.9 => 16.5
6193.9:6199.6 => 15.9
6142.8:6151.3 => 18.1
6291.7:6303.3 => 15.2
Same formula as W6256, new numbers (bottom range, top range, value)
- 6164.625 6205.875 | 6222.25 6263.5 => 0.93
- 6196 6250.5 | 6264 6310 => 1.07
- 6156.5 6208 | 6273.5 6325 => 1.07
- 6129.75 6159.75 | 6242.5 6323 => 0.89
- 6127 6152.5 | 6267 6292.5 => 0.89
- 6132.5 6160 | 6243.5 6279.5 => 0.86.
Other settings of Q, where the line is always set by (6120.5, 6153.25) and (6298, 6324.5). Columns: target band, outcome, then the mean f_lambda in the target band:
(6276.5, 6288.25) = 0.37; 16.1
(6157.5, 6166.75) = 2.31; 12.9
